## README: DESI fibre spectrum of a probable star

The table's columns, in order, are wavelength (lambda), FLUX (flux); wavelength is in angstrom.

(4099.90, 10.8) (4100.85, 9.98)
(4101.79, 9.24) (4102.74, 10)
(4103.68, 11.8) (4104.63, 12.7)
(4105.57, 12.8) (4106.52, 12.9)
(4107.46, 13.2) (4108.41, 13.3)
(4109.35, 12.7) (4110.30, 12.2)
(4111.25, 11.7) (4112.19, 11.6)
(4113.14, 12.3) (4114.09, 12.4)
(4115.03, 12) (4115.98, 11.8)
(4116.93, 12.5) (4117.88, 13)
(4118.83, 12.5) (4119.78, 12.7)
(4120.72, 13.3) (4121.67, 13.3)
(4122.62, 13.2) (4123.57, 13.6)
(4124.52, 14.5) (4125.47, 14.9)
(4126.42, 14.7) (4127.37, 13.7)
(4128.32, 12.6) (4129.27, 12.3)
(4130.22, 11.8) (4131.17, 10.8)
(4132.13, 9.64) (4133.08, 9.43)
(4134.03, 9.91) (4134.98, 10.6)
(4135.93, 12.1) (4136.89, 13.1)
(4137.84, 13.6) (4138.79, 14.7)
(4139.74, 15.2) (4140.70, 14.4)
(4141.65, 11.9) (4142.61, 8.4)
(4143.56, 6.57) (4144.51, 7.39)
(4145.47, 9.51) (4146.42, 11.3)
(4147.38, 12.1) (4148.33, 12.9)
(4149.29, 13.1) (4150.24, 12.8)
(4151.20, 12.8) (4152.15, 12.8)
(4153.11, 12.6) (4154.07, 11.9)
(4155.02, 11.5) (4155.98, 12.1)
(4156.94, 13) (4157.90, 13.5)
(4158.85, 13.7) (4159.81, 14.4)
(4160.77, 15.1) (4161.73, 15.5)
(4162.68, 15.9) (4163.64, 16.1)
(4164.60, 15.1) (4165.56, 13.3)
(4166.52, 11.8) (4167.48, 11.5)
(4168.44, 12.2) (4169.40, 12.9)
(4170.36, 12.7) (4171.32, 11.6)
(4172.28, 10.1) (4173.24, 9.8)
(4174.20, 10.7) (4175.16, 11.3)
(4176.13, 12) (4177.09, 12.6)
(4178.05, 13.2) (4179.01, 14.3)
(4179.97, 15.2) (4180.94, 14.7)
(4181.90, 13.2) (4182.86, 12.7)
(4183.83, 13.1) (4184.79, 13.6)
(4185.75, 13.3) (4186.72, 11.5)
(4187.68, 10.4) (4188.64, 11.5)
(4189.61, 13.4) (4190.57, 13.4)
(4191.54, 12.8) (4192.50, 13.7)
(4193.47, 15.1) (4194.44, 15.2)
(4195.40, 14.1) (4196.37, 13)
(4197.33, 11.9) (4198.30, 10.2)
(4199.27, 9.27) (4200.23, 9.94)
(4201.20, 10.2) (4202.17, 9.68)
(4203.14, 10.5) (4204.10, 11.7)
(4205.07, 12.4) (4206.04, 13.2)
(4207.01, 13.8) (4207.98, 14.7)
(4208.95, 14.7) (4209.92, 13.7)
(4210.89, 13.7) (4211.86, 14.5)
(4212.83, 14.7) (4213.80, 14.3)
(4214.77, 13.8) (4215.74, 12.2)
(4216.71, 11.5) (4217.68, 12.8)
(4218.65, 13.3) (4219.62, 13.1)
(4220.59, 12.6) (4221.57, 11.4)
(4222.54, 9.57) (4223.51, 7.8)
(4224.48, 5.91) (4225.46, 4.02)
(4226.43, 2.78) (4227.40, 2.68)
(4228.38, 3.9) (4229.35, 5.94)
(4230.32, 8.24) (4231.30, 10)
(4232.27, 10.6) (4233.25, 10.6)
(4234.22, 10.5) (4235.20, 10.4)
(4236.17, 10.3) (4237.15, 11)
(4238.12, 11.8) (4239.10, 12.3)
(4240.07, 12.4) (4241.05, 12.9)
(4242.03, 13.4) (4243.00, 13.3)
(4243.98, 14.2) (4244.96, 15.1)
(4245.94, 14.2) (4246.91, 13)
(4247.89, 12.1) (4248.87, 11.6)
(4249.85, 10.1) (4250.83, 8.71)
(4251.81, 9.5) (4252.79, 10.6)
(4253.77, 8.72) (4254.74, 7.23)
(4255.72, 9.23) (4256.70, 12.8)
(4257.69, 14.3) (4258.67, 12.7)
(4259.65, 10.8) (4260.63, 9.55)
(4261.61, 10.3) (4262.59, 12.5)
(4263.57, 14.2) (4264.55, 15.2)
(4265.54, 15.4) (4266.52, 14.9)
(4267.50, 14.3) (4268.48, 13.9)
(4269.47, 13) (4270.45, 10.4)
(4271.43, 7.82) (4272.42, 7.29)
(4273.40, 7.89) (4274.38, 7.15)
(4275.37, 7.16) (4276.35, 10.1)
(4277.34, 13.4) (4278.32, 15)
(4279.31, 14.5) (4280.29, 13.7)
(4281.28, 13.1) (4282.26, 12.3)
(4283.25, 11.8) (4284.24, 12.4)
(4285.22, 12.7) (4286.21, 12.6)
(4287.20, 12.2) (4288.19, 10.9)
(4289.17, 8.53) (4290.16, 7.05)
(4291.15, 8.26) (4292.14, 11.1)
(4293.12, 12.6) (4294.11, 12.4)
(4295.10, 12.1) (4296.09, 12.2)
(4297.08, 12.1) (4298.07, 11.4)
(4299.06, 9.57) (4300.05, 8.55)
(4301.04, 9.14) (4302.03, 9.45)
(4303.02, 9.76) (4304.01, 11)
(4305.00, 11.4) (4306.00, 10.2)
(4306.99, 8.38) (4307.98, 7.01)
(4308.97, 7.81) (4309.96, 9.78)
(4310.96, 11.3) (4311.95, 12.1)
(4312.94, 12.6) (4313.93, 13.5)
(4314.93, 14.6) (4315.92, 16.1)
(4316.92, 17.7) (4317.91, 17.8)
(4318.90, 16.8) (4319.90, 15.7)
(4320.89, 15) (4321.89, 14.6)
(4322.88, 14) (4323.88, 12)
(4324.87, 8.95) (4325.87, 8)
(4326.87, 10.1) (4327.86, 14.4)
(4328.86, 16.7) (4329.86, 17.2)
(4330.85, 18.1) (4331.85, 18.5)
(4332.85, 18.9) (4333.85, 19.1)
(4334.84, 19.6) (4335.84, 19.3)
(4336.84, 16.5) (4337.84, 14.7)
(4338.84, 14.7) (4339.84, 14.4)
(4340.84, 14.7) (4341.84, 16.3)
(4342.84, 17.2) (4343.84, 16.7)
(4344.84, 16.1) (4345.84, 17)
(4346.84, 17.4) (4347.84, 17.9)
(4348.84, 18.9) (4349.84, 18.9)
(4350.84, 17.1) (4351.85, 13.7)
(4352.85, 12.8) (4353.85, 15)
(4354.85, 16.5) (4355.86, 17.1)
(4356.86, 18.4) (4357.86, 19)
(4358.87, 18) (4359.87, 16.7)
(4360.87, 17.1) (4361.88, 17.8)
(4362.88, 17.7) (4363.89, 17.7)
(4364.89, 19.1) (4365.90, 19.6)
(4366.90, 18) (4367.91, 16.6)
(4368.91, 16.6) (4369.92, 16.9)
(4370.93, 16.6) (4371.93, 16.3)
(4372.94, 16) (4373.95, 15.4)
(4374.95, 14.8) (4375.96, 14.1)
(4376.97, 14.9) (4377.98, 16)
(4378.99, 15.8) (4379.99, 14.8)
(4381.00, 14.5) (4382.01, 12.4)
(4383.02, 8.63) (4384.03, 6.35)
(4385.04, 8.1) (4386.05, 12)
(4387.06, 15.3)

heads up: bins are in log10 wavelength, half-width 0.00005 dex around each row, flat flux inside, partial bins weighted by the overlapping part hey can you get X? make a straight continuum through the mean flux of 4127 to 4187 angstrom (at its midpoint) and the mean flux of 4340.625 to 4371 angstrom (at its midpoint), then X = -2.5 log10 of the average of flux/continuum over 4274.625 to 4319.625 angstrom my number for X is 0.327 mag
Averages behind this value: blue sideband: 12.4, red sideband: 17.1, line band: 11.6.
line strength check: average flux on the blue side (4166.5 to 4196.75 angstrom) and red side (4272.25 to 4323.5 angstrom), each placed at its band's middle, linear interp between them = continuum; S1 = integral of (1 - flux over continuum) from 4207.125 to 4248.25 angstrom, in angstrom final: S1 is 3.7 angstrom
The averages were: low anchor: 12.7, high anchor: 11.7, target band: 11.2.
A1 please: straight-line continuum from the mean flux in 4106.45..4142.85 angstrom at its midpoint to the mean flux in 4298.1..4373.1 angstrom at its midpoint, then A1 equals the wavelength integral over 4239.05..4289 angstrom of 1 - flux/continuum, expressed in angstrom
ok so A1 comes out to 8.2 angstrom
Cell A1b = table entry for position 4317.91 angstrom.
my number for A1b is 17.8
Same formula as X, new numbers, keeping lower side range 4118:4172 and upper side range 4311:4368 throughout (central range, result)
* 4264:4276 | 0.30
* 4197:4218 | 0.11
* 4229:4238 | 0.39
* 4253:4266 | 0.24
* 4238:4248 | 0.09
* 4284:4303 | 0.38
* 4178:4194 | 0.01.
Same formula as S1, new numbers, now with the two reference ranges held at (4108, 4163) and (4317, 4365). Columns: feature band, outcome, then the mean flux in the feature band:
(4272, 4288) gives 3.9 angstrom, 11.5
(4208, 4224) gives 1.3 angstrom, 12.8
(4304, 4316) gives 3.5 angstrom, 11.1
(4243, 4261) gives 3.9 angstrom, 11.4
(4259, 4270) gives 1.3 angstrom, 13.1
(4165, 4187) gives 1.2 angstrom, 12.5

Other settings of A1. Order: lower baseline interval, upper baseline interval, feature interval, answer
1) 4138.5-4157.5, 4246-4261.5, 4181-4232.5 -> -0.7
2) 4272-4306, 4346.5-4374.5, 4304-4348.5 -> -1.0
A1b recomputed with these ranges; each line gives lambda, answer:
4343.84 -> 16.7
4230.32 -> 8.24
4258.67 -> 12.7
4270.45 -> 10.4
